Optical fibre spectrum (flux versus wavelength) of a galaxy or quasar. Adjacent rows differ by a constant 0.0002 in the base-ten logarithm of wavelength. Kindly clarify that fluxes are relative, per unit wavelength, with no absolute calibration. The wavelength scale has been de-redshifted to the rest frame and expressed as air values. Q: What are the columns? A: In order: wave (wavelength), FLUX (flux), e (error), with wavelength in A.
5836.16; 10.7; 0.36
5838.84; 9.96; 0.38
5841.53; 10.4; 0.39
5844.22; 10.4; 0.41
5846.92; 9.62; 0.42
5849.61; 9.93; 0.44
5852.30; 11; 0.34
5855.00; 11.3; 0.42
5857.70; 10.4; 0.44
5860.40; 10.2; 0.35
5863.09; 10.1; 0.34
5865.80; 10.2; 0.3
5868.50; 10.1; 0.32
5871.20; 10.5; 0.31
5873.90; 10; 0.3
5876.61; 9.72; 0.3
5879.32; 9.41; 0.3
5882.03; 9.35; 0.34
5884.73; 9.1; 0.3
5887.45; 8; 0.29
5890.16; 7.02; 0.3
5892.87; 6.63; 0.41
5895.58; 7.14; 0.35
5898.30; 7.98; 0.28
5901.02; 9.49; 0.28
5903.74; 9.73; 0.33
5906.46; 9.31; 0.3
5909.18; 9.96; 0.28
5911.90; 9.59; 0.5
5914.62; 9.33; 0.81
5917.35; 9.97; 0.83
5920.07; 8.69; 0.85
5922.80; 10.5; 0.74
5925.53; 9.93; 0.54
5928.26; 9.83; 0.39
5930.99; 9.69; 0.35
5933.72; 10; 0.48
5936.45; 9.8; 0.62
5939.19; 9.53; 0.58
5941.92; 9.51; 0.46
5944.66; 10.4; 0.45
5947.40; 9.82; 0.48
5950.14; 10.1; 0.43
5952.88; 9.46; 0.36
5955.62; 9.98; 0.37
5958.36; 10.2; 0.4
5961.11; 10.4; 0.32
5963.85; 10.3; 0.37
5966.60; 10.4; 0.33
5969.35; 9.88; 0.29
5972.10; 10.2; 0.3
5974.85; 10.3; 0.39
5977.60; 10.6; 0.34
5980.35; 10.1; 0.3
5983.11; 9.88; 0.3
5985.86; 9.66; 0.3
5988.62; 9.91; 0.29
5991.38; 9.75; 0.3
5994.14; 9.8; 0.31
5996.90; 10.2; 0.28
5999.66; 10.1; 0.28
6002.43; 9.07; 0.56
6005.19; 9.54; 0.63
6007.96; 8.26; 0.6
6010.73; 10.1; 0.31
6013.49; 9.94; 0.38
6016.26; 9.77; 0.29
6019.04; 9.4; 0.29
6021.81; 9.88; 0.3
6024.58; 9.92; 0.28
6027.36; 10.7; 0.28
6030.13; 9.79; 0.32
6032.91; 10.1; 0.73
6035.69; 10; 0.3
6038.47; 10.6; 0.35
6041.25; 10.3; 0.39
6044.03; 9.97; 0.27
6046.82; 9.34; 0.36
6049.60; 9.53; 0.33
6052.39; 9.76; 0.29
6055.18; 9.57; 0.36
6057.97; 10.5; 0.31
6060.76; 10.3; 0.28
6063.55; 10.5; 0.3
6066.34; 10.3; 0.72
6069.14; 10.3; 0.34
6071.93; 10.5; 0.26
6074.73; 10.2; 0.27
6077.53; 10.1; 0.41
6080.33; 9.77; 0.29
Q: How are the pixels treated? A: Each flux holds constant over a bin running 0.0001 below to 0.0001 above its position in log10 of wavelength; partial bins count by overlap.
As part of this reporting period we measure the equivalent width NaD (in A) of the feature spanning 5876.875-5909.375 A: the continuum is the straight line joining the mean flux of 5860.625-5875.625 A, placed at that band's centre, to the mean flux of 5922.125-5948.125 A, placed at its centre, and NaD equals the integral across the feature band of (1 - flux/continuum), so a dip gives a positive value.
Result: 4.79 A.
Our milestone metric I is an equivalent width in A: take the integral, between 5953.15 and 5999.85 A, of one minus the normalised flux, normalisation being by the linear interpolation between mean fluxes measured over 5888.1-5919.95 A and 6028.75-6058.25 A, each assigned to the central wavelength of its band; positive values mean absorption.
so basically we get -3.67 A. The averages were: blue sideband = 8.73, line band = 10.1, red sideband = 9.93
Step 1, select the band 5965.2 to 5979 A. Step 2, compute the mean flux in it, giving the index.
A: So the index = 10.3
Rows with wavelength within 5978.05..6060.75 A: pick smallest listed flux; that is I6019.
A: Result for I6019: 8.26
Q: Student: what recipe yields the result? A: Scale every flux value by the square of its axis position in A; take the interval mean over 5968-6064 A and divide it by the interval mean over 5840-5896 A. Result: 1.09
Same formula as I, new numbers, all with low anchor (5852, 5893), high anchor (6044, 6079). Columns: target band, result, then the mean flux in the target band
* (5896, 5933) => 0.9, 9.48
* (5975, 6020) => 0.6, 9.77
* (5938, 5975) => -0.8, 10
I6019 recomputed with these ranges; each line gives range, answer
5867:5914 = 6.63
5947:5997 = 9.46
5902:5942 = 8.69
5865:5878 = 9.72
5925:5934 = 9.69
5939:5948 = 9.51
